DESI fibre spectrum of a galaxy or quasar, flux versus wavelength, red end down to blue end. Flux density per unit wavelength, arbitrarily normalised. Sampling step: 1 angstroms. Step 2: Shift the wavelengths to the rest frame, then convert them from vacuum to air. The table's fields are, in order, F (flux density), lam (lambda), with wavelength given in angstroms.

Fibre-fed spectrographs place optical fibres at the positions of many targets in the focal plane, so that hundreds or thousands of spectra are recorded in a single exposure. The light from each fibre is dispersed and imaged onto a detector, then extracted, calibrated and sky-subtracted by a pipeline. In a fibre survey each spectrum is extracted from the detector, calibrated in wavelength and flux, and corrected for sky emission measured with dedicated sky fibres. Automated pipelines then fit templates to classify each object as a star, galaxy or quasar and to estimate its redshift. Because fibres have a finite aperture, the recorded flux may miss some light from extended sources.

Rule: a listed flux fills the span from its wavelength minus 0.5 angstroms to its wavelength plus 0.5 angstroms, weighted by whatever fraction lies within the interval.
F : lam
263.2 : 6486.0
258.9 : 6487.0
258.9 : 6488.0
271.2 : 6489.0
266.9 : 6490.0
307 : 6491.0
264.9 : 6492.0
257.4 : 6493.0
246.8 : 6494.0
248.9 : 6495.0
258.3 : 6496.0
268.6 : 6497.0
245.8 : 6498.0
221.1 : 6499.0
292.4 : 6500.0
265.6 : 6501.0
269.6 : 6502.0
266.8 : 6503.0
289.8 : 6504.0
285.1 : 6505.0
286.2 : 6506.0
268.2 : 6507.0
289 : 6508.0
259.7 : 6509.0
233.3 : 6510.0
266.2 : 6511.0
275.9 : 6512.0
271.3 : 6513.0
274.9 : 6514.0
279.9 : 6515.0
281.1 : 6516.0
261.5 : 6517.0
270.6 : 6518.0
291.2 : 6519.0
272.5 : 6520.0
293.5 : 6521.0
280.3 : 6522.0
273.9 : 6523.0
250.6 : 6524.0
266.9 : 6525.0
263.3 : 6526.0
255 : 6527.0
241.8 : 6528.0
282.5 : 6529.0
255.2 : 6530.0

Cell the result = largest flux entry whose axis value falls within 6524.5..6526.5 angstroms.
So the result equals 266.9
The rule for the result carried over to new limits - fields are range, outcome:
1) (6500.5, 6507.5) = 289.8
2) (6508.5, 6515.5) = 279.9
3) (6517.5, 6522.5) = 293.5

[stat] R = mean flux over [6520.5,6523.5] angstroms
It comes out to 283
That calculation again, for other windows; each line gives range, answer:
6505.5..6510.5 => 267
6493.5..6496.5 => 251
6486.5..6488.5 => 259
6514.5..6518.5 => 273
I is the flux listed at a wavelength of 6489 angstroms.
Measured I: 271.2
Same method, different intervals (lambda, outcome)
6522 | 280.3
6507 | 268.2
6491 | 307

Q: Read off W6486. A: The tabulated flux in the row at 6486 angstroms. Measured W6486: 263.2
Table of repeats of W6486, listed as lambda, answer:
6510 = 233.3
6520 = 272.5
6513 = 271.3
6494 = 246.8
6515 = 279.9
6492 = 264.9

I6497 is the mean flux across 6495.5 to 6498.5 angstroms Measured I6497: 258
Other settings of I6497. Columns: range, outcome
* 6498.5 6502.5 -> 262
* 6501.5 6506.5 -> 280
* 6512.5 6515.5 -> 275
